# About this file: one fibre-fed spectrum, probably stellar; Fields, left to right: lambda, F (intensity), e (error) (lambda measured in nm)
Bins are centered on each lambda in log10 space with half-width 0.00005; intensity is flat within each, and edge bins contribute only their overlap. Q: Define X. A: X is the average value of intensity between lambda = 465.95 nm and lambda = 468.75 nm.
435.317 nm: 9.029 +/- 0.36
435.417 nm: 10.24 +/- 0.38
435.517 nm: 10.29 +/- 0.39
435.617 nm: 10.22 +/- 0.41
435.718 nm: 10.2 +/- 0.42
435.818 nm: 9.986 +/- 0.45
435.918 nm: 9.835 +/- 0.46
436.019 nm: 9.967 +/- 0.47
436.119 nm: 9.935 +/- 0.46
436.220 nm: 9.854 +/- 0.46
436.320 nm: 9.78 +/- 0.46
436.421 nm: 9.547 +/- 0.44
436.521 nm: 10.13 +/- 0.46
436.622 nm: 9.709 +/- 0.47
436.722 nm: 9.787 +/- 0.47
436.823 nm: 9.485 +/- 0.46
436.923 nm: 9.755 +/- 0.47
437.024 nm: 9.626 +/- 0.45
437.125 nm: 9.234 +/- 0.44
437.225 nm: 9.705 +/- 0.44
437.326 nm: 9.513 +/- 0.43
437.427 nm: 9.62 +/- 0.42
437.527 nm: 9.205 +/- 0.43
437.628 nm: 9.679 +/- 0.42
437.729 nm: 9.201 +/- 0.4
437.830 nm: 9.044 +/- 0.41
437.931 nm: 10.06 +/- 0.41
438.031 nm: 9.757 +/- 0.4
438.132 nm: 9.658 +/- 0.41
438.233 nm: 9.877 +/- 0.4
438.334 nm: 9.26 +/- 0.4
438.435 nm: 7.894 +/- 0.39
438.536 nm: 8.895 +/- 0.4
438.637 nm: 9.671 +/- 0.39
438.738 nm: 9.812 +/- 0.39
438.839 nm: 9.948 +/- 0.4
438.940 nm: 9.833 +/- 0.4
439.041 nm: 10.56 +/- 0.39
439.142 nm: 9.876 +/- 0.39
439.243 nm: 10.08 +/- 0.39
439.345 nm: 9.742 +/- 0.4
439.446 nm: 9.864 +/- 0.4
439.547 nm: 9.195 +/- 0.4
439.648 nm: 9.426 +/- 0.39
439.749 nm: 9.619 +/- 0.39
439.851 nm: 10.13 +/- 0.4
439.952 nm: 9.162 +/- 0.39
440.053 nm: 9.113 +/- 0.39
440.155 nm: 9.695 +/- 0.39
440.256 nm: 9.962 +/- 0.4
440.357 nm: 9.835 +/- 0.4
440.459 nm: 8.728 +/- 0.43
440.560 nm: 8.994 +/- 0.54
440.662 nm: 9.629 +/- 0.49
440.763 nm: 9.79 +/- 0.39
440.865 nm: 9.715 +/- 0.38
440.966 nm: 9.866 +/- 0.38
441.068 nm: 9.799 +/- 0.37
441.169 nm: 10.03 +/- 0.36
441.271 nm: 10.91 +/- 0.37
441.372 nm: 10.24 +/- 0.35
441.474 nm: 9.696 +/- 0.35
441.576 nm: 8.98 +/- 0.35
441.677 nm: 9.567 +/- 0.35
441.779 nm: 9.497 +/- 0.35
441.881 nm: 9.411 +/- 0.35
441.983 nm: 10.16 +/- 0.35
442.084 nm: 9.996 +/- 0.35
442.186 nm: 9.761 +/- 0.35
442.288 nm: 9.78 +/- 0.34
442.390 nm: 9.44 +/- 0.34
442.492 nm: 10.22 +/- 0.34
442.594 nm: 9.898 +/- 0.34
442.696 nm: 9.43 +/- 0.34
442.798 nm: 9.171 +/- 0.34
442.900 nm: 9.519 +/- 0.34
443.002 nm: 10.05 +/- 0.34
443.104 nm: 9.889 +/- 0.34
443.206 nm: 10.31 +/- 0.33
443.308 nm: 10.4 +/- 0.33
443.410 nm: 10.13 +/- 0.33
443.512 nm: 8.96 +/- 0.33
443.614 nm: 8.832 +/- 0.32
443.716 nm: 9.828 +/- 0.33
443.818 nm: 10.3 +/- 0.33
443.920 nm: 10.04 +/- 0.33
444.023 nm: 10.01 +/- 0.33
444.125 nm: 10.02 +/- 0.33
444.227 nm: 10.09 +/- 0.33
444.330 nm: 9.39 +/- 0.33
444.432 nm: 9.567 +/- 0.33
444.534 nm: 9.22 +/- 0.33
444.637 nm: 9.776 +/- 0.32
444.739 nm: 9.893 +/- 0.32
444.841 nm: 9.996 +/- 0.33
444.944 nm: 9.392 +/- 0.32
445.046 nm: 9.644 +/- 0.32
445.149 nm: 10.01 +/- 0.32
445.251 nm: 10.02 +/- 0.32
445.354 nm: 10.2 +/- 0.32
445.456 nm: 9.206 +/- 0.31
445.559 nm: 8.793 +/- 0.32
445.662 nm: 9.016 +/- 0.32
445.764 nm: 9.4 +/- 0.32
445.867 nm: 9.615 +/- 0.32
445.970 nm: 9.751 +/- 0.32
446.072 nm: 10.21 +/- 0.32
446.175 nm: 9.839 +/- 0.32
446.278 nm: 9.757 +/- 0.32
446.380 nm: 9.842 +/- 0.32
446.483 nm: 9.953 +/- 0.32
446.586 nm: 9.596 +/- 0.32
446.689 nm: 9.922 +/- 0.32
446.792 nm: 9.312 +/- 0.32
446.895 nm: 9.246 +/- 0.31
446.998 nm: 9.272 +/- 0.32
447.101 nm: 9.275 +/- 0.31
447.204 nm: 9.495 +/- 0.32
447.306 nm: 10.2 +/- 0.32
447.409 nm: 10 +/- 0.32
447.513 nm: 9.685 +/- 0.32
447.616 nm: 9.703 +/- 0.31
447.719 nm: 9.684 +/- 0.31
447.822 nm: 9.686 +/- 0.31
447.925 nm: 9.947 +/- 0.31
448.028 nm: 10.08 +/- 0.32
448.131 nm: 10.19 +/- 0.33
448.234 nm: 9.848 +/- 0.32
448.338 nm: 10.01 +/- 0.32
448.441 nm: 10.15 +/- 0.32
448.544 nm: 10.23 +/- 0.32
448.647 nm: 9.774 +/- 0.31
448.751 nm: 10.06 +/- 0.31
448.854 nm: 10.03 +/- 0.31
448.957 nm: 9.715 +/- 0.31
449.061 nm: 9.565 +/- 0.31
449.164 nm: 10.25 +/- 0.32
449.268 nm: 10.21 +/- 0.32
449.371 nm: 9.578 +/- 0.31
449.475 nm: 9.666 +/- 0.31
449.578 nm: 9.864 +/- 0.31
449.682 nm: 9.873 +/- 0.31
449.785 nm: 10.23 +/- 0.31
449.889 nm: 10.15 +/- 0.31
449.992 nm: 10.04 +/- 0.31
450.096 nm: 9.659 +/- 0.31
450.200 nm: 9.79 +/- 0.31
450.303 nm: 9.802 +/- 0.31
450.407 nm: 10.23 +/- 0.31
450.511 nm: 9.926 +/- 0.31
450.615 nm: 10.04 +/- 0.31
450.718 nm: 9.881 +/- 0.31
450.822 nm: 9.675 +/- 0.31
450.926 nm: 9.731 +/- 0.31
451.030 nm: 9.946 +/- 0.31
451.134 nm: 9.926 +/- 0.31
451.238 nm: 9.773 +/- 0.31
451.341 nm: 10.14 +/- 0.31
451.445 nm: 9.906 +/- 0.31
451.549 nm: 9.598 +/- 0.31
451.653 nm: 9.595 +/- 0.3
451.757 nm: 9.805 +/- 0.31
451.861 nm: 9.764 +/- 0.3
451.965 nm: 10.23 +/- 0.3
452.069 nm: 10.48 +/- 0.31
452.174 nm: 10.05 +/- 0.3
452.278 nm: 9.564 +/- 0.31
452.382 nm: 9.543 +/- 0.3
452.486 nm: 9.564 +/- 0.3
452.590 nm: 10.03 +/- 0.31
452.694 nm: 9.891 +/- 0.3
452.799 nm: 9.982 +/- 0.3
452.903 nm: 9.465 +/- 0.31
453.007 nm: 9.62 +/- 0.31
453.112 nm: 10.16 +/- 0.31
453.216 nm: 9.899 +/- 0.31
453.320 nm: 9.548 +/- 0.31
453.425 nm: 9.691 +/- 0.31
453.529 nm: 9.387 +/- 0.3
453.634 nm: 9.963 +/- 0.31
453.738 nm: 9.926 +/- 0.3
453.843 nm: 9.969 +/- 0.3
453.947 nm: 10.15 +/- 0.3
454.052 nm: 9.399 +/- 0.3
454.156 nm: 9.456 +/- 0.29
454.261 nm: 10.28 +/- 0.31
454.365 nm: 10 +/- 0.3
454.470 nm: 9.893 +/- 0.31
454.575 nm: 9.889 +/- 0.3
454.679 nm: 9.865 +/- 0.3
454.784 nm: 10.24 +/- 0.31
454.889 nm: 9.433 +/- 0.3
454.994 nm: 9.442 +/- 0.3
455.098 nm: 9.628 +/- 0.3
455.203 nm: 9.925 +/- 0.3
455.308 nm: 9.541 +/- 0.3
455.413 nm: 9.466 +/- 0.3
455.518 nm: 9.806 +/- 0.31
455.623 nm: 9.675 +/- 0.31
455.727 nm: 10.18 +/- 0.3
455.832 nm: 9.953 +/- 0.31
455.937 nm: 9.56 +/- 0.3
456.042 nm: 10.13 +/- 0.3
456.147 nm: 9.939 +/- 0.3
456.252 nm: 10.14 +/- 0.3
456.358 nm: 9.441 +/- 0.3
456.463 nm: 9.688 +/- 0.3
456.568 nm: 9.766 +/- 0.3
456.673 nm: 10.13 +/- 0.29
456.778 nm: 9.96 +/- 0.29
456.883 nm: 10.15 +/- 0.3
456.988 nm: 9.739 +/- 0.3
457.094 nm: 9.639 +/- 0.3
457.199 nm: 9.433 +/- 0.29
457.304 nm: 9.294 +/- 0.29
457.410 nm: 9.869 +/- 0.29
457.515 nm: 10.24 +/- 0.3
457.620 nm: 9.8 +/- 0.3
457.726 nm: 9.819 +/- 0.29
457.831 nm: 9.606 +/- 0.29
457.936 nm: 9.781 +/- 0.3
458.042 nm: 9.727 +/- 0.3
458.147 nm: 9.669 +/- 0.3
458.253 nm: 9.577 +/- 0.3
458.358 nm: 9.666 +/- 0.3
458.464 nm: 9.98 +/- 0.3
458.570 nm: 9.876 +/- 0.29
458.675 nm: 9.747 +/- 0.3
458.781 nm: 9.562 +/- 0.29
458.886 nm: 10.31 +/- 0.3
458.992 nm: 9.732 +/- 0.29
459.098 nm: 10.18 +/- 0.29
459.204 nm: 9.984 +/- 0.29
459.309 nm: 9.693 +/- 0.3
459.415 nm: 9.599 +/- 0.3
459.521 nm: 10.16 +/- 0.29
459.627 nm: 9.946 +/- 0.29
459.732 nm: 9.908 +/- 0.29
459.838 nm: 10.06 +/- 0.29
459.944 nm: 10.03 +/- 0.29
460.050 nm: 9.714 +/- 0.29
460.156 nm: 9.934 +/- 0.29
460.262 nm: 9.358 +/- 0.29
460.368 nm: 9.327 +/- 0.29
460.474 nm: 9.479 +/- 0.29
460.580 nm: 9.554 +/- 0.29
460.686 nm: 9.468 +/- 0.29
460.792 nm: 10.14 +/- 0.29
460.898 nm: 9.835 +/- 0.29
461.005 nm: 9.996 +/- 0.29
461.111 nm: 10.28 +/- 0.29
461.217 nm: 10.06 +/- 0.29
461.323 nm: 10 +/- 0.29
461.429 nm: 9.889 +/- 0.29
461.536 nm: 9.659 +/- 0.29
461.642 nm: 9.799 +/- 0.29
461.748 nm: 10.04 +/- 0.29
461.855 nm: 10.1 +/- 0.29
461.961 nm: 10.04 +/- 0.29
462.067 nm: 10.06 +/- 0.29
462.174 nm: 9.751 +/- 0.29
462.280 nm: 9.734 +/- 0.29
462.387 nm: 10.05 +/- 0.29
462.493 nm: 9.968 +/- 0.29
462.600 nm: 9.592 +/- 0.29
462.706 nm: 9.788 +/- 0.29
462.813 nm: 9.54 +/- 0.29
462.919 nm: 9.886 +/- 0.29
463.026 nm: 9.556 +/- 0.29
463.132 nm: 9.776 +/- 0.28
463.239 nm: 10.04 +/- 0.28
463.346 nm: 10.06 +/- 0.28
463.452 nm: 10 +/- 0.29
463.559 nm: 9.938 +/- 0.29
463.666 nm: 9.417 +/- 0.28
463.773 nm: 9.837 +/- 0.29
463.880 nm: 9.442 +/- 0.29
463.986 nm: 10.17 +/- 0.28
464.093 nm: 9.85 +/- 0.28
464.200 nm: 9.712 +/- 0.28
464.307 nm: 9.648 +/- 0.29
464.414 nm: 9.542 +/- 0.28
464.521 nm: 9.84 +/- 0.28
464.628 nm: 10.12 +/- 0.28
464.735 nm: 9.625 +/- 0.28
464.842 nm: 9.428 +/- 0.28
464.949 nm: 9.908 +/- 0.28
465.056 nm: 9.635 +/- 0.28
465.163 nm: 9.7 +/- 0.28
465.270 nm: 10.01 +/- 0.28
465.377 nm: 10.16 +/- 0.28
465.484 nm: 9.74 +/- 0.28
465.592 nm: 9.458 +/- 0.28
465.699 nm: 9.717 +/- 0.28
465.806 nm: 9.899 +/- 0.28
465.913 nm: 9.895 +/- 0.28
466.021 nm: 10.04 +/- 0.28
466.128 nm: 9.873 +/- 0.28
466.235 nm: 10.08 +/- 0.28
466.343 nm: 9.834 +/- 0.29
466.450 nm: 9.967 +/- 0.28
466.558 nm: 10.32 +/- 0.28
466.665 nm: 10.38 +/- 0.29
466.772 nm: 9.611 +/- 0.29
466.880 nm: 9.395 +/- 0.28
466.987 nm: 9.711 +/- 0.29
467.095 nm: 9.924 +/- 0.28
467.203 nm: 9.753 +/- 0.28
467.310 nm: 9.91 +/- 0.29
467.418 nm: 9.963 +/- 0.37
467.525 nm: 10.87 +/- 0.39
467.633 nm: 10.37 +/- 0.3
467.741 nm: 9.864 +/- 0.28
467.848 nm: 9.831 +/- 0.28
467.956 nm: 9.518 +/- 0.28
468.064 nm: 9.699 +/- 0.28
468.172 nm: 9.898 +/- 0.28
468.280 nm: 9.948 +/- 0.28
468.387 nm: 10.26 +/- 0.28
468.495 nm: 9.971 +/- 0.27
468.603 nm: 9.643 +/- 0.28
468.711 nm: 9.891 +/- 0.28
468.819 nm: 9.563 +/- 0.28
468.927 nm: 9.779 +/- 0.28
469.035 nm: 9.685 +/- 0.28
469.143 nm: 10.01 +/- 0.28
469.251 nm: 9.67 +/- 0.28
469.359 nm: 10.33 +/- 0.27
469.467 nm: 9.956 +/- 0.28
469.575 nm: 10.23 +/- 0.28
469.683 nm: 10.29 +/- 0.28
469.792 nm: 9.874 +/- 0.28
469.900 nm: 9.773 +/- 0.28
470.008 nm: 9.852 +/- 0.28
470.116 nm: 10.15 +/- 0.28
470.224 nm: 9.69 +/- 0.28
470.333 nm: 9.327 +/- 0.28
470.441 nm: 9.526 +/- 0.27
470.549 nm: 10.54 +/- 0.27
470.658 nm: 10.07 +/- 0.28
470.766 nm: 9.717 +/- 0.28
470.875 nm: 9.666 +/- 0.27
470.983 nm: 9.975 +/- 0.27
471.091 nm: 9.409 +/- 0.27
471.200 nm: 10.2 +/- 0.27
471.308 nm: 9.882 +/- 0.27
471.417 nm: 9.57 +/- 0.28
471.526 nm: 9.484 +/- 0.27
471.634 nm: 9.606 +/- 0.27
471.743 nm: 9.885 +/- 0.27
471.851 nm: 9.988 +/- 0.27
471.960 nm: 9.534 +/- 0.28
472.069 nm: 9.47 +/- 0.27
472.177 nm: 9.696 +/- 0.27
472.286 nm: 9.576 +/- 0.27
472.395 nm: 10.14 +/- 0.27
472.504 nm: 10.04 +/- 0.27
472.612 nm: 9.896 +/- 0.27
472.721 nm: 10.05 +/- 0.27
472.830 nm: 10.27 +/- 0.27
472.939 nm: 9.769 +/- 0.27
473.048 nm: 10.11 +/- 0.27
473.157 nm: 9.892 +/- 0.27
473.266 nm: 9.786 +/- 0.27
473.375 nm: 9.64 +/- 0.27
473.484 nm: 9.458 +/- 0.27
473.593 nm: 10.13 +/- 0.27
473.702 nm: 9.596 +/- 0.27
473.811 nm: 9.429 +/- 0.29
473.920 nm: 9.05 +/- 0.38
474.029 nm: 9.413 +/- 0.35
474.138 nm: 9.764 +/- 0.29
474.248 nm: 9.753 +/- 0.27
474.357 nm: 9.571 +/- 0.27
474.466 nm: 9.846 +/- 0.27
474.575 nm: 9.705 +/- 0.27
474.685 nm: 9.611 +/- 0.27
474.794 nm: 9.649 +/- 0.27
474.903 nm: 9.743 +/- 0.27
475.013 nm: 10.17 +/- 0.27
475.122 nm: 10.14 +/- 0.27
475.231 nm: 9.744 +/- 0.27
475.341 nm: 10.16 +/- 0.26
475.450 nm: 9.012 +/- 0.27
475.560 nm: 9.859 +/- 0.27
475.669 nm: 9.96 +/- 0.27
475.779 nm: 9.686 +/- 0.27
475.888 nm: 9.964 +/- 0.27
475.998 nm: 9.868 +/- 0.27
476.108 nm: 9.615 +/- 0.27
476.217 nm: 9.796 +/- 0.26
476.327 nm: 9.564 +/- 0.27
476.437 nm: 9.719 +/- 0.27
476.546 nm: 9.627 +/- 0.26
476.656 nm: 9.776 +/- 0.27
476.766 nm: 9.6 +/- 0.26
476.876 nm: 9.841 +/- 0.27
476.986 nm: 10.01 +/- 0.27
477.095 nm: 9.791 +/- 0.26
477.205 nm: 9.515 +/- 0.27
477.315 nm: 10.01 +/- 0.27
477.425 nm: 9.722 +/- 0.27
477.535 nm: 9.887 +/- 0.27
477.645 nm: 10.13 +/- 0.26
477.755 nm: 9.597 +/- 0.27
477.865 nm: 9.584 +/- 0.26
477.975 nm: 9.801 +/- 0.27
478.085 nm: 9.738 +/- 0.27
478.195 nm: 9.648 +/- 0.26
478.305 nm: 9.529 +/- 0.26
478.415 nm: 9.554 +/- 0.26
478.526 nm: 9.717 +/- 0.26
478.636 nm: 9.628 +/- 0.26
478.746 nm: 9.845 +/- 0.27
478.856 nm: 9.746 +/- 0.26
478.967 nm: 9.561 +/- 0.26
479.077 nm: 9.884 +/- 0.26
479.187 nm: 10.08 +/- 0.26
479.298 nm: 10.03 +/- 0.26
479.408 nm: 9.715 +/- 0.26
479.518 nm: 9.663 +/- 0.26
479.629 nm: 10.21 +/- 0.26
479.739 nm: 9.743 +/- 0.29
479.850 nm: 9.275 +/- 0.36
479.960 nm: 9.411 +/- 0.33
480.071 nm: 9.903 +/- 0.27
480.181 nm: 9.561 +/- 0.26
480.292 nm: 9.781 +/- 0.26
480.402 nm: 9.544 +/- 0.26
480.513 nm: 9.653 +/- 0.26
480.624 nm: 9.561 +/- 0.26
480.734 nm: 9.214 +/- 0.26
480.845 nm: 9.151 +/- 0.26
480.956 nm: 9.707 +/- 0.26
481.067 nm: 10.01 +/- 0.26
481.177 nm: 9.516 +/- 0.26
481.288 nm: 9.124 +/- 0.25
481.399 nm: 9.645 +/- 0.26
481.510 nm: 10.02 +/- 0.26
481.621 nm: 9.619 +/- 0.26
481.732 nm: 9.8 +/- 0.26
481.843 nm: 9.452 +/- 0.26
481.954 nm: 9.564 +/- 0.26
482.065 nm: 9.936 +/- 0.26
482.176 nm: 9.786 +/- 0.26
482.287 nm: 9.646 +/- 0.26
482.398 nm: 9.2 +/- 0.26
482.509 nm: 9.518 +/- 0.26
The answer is 9.94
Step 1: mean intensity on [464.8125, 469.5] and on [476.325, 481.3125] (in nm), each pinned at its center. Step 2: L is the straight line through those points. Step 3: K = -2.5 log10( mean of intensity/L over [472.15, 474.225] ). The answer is 0.00 mag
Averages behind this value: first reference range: 9.89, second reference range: 9.7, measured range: 9.77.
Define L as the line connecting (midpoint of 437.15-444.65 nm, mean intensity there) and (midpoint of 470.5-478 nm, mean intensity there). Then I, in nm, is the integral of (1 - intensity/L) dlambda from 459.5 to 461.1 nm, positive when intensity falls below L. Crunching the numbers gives -0.01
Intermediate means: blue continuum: 9.67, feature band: 9.8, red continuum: 9.78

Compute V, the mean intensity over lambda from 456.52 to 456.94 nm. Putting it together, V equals 10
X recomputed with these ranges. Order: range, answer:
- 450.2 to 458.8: 9.82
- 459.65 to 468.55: 9.86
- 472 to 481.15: 9.74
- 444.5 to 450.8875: 9.79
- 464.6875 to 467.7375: 9.9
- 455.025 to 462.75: 9.83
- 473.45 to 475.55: 9.69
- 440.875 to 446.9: 9.75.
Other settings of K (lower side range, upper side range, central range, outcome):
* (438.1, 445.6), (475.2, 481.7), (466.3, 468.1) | -0.026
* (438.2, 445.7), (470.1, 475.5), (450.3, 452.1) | -0.022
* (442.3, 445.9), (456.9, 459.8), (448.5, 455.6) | -0.010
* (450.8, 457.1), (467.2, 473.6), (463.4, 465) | 0.011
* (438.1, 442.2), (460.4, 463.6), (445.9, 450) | -0.013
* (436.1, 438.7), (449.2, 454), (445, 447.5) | 0.010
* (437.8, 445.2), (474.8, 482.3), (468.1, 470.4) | -0.019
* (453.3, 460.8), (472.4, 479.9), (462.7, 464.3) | -0.001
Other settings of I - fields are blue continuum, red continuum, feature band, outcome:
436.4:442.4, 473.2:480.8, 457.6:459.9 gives -0.038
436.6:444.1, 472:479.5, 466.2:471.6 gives -0.083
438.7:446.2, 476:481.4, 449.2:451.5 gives -0.046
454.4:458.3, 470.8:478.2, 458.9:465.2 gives -0.031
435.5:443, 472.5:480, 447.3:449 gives -0.041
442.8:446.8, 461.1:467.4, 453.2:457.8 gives -0.002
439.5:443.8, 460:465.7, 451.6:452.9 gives -0.015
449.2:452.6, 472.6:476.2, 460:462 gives 0.002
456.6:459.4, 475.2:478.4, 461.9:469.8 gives -0.070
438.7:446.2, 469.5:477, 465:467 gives -0.019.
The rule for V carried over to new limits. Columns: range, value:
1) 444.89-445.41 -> 9.85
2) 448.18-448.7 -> 9.99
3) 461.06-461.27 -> 10.2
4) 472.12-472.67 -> 9.88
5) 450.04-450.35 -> 9.75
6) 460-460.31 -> 9.67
